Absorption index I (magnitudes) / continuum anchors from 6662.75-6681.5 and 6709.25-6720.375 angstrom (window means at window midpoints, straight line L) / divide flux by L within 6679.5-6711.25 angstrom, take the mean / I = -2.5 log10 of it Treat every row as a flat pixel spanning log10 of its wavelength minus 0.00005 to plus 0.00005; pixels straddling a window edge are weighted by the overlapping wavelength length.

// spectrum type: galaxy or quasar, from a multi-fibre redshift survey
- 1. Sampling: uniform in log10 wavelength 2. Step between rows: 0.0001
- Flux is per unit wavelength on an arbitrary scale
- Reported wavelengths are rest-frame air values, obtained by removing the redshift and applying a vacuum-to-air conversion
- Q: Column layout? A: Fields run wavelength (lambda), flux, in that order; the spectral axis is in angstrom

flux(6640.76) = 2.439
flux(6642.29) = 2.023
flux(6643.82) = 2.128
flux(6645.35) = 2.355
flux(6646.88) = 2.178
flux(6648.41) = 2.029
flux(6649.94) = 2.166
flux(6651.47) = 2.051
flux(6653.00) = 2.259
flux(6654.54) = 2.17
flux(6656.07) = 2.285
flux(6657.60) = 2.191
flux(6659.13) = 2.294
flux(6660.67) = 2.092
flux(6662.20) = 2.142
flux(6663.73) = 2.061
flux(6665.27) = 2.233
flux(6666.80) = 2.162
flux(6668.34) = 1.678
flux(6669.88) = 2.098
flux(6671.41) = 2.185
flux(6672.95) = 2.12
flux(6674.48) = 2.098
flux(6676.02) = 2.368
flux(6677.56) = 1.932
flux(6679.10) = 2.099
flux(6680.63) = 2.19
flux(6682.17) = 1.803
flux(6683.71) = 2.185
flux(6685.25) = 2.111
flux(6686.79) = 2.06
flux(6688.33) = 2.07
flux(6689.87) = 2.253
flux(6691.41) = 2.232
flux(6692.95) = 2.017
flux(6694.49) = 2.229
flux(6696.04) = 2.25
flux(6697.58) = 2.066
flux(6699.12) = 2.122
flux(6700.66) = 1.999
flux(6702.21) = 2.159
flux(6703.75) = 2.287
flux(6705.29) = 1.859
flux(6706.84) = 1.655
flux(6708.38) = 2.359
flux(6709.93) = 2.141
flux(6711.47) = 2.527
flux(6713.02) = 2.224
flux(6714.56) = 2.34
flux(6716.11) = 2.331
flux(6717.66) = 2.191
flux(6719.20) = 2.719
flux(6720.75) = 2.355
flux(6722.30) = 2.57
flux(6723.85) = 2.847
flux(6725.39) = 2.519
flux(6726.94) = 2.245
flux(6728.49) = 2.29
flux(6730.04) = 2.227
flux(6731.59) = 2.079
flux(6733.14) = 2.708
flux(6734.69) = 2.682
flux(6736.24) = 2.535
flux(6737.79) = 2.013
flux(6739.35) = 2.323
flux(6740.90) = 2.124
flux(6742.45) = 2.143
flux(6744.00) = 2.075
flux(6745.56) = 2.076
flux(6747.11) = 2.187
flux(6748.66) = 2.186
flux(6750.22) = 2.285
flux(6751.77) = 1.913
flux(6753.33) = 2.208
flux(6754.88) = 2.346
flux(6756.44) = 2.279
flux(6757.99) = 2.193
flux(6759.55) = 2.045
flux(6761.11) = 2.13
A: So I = 0.064 mag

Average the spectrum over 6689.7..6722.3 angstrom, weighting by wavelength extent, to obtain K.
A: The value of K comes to 2.21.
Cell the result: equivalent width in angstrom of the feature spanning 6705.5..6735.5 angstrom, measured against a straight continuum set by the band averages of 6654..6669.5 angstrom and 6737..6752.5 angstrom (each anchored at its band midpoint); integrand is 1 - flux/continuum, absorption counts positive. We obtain -3.2 angstrom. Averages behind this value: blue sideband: 2.13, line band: 2.36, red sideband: 2.13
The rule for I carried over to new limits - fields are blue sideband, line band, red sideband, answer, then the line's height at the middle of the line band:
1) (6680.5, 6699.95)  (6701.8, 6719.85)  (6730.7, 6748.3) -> -0.02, 2.18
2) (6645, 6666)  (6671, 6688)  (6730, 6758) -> 0.05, 2.19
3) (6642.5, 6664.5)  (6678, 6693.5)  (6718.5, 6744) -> 0.08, 2.26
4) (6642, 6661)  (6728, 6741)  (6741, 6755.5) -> -0.09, 2.16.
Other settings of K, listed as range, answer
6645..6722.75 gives 2.17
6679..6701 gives 2.12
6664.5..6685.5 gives 2.09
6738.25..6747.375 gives 2.15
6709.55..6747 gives 2.34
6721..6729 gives 2.49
